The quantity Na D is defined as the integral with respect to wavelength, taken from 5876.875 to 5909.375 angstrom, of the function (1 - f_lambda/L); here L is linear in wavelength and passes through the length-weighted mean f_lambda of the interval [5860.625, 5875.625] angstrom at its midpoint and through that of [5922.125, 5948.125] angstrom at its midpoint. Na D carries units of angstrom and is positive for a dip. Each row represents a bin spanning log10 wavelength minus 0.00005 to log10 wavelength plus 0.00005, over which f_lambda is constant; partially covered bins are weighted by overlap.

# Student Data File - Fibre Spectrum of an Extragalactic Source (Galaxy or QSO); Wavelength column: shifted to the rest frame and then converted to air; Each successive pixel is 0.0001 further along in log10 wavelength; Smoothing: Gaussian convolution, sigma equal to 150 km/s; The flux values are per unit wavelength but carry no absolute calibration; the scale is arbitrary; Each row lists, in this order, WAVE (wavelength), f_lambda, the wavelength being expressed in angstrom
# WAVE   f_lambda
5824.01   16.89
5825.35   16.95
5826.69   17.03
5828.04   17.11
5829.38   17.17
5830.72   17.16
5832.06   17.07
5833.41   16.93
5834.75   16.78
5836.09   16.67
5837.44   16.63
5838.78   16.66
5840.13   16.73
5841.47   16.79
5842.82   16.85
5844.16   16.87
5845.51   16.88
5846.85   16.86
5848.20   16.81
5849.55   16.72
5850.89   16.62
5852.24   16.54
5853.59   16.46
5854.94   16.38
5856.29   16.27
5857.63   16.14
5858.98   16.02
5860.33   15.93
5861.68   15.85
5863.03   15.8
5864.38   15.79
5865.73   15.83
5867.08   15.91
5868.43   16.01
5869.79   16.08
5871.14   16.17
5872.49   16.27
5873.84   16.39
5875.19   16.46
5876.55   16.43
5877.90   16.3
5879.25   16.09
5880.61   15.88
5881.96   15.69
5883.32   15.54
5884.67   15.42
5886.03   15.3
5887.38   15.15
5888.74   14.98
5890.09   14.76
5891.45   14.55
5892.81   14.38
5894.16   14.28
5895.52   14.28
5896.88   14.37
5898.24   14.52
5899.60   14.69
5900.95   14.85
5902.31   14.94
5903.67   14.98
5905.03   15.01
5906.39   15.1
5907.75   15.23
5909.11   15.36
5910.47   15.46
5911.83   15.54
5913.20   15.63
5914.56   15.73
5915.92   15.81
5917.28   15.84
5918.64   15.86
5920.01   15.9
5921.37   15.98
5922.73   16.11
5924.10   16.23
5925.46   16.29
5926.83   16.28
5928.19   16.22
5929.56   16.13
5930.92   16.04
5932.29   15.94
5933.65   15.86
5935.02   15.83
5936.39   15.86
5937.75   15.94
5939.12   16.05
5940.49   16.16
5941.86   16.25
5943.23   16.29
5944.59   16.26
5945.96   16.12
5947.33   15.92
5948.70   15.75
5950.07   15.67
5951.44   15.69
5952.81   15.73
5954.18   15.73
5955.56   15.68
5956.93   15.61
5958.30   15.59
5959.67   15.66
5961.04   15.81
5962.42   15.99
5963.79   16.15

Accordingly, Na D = 2.0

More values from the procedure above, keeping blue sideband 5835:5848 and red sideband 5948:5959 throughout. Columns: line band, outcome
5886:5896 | 1.0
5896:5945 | 1.0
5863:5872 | 0.3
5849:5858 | 0.1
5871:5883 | 0.2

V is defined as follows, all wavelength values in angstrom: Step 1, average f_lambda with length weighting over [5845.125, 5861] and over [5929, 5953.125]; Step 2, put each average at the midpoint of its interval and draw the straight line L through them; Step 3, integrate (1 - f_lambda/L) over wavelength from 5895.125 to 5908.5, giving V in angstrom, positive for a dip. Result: 1.1 angstrom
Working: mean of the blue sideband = 16.5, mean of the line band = 14.8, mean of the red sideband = 16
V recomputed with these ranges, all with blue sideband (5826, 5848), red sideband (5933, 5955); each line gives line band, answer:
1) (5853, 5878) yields 0.8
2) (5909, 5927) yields 0.3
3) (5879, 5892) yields 0.9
